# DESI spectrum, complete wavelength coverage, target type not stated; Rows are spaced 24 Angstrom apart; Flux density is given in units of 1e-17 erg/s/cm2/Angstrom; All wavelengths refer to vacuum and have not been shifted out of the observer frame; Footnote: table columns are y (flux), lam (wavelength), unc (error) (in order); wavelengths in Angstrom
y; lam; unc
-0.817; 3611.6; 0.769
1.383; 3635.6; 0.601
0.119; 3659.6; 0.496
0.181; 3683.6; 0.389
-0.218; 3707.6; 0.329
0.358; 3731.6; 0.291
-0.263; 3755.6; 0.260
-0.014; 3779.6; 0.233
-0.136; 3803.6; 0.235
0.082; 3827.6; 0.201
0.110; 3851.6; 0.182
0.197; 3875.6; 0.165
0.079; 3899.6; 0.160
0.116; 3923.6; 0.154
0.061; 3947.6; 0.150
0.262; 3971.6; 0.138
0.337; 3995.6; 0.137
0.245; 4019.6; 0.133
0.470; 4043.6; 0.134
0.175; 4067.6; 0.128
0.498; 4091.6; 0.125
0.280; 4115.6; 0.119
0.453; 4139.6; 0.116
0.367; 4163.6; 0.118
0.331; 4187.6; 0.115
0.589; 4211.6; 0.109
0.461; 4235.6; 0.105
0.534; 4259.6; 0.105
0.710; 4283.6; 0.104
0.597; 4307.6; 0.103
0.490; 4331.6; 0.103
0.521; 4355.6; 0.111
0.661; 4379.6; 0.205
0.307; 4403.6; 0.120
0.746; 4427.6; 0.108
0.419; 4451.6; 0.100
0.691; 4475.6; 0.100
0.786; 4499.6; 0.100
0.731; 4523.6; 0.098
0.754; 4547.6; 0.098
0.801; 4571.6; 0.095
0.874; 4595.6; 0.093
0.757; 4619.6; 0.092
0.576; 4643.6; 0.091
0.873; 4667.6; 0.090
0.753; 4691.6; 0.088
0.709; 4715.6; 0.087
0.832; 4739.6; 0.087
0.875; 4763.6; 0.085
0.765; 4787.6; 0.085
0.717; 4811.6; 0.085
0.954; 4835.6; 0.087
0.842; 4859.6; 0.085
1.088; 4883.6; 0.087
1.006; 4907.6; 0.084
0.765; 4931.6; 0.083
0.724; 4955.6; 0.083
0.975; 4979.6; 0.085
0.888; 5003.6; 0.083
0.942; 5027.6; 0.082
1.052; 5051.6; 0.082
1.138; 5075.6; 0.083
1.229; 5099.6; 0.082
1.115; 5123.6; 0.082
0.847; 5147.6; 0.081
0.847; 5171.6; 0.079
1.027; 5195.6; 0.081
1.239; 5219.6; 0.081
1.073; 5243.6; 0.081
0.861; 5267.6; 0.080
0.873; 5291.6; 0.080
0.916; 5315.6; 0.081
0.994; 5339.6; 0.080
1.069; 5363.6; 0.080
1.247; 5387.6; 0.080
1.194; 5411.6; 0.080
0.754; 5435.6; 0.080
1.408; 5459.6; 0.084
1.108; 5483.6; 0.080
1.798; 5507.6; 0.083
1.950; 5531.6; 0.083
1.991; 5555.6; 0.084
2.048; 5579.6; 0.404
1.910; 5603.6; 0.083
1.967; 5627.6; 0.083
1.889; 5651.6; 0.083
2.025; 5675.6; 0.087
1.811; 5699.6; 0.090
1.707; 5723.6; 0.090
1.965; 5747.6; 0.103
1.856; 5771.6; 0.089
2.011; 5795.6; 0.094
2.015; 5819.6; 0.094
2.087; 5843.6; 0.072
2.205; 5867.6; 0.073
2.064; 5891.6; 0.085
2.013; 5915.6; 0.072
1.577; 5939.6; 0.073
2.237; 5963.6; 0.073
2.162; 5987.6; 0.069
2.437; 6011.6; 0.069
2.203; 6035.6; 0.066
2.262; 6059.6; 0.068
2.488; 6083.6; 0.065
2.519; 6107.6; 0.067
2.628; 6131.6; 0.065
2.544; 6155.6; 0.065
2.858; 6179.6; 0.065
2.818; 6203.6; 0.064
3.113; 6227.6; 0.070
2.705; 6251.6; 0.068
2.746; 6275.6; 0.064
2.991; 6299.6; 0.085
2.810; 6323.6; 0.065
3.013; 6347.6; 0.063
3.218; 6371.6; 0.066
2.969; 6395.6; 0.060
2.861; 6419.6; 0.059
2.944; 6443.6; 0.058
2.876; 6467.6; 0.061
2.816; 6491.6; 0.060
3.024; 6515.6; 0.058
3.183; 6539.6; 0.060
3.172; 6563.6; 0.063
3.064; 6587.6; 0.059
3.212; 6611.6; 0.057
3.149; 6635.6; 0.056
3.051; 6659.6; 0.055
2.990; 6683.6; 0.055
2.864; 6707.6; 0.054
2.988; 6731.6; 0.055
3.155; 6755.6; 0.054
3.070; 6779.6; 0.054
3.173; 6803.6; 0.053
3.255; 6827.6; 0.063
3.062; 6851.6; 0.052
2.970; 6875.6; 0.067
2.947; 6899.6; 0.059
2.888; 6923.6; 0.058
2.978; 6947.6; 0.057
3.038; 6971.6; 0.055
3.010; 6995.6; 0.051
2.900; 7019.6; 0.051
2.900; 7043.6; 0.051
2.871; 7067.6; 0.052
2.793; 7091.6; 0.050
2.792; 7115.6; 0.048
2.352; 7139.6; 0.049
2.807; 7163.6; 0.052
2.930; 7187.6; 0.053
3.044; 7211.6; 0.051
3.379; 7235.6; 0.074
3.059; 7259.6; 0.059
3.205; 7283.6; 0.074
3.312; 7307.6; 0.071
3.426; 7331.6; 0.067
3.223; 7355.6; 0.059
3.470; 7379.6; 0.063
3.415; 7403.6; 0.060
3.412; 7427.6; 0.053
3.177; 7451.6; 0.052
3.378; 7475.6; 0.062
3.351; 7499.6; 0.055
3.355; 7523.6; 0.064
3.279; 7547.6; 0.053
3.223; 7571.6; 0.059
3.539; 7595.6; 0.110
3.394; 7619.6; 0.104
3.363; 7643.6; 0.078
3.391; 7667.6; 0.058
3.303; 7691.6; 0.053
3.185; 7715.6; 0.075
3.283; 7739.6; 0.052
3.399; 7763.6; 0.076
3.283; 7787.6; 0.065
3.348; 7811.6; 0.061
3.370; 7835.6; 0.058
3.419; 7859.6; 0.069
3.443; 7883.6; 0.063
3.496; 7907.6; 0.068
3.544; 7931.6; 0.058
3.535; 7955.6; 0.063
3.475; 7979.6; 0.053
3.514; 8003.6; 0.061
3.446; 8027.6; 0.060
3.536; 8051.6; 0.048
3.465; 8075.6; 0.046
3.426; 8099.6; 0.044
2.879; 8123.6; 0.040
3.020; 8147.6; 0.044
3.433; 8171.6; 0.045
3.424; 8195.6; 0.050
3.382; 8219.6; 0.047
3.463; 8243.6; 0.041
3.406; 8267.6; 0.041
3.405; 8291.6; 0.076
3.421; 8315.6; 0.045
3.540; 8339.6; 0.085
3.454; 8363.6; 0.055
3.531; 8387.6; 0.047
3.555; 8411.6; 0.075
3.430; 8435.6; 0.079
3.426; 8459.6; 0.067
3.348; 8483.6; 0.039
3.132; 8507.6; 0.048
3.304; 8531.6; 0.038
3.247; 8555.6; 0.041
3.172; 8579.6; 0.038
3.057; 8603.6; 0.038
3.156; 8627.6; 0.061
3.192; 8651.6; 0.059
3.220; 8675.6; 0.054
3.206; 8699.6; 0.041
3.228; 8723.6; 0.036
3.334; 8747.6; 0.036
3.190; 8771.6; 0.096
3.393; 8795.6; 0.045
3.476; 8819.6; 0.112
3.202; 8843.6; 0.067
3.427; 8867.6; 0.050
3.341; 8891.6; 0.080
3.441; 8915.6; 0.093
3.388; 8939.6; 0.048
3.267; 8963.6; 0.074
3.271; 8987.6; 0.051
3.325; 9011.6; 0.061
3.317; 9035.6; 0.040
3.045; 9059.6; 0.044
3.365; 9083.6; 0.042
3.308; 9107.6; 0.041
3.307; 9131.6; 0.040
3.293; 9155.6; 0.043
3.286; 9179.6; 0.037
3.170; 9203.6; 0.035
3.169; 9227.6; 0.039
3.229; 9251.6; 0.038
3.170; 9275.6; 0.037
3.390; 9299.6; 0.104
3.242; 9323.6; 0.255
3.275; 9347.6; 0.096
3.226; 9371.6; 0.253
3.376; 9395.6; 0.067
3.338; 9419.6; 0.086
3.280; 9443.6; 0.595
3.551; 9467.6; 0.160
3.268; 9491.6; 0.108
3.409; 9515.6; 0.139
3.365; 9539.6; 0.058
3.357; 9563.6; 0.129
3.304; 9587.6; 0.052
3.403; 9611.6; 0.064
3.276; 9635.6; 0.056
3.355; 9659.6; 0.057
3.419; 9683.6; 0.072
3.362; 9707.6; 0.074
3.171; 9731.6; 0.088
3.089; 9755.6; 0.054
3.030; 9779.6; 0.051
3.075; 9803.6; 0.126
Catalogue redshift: 0.380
